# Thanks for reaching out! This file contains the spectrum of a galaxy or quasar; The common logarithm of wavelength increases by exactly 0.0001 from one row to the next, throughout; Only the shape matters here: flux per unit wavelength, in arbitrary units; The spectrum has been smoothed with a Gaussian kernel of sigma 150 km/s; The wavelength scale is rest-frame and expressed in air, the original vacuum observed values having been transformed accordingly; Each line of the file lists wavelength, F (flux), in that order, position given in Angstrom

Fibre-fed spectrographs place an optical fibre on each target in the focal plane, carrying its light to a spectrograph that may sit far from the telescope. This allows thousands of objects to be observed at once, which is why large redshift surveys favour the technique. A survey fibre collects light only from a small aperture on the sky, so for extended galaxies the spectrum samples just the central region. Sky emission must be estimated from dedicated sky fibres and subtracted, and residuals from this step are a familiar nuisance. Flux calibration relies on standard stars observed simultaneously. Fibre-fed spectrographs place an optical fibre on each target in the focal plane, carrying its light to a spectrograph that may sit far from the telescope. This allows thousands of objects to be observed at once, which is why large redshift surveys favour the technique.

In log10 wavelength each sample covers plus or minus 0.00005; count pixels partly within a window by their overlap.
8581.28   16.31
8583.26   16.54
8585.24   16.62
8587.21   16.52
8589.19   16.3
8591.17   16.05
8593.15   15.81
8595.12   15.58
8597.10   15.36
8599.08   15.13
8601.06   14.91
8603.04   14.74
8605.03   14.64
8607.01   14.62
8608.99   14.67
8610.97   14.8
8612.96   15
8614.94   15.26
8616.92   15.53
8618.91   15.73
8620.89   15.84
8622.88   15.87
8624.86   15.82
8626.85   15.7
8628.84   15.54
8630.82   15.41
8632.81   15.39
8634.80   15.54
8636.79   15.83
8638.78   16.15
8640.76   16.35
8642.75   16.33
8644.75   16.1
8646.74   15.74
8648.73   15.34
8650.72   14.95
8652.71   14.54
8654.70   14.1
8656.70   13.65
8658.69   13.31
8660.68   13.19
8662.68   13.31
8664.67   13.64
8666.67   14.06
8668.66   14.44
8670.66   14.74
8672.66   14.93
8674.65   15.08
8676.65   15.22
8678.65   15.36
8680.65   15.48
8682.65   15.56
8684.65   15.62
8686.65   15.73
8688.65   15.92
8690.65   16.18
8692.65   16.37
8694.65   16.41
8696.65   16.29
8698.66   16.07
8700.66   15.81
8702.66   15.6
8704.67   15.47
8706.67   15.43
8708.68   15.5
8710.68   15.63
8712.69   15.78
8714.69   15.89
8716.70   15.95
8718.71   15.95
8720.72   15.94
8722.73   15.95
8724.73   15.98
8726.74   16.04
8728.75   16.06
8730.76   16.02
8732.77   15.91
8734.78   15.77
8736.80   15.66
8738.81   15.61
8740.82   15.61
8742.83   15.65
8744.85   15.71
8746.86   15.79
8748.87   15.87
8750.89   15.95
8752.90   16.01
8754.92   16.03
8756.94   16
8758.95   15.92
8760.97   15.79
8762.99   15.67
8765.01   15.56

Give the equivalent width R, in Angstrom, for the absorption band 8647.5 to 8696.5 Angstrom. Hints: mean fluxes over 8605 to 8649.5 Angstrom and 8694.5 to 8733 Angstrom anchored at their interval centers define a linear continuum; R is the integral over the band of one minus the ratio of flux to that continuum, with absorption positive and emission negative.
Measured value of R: 2.5 Angstrom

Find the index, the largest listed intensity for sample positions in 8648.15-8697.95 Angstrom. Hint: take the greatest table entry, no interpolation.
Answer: 16.41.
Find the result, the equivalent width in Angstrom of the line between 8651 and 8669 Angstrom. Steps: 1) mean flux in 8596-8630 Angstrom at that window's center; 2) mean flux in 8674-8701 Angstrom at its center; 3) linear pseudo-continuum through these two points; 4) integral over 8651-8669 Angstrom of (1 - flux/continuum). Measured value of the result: 2.0 Angstrom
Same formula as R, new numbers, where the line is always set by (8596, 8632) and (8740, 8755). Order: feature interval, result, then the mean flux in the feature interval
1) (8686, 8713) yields -0.4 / 15.9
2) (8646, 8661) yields 1.0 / 14.4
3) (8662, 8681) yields 1.1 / 14.6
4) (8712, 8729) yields -0.3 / 16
